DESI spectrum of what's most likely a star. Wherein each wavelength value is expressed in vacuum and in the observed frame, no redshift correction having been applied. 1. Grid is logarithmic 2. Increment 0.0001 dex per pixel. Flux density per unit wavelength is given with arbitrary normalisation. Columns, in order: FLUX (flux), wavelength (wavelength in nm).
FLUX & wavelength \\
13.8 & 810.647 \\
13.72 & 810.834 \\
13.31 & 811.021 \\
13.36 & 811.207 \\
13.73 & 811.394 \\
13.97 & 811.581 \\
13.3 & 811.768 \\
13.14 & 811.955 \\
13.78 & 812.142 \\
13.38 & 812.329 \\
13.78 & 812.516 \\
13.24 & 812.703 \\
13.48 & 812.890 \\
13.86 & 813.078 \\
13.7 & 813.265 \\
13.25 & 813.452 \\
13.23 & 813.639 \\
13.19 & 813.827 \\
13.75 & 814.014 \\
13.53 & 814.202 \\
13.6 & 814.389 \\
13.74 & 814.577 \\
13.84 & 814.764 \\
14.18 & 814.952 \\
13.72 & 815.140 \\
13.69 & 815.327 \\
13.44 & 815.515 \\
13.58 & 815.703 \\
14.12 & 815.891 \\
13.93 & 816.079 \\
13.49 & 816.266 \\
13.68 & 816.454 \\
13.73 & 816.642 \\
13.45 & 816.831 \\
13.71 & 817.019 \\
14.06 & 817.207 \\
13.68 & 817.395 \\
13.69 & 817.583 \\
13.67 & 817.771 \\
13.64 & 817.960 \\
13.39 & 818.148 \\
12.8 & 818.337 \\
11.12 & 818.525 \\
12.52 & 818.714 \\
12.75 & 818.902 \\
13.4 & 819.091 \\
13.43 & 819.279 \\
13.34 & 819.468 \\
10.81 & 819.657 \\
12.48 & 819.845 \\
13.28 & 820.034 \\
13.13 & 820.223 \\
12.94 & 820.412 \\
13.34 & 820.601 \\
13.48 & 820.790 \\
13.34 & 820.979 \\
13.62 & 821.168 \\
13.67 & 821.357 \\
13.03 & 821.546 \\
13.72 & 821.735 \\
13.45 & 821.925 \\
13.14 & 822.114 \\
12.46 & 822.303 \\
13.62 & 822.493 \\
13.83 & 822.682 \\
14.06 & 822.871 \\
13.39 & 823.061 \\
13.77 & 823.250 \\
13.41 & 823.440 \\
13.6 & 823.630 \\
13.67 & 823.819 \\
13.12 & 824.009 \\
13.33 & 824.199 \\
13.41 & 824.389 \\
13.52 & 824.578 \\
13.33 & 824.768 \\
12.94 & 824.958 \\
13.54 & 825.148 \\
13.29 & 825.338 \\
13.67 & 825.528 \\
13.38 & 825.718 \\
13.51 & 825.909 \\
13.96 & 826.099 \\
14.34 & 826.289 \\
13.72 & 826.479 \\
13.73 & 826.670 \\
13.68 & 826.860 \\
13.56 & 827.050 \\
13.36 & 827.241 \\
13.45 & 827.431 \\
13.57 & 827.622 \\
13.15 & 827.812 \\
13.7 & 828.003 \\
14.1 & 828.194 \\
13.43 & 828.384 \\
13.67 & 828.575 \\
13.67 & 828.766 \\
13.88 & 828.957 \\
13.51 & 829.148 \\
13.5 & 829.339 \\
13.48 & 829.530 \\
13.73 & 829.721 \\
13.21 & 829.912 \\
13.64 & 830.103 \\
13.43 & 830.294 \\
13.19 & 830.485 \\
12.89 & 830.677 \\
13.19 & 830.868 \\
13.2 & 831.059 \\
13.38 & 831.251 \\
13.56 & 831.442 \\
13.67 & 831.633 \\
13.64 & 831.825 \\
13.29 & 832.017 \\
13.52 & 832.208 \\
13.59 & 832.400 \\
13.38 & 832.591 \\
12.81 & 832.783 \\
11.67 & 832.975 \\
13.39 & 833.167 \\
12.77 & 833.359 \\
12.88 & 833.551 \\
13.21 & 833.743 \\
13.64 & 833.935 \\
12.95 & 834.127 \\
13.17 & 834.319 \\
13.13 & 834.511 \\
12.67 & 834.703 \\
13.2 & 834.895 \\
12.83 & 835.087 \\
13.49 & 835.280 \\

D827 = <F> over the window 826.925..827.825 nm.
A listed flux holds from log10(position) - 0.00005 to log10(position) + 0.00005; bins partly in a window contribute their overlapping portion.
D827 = 13.5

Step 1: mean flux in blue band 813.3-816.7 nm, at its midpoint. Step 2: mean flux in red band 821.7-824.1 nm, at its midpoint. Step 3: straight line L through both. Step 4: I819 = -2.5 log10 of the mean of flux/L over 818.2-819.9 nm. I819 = 0.08 mag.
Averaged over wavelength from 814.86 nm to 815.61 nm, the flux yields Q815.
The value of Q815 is 13.8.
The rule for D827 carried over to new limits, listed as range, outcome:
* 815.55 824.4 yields 13.3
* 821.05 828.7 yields 13.5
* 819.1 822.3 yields 13.1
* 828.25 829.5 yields 13.6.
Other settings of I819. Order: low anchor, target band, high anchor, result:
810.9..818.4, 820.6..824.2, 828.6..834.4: 0.000 mag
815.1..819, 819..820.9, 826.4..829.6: 0.041 mag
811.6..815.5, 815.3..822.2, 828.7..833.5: 0.017 mag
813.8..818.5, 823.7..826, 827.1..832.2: 0.011 mag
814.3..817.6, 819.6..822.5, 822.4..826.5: 0.043 mag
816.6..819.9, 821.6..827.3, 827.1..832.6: -0.017 mag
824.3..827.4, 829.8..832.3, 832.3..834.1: -0.015 mag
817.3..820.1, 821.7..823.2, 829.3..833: -0.033 mag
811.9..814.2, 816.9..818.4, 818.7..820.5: -0.047 mag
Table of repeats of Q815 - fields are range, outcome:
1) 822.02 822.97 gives 13.4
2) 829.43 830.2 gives 13.5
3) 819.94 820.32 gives 13.2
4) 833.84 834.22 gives 13.3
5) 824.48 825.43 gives 13.3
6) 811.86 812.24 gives 13.5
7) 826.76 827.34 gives 13.6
